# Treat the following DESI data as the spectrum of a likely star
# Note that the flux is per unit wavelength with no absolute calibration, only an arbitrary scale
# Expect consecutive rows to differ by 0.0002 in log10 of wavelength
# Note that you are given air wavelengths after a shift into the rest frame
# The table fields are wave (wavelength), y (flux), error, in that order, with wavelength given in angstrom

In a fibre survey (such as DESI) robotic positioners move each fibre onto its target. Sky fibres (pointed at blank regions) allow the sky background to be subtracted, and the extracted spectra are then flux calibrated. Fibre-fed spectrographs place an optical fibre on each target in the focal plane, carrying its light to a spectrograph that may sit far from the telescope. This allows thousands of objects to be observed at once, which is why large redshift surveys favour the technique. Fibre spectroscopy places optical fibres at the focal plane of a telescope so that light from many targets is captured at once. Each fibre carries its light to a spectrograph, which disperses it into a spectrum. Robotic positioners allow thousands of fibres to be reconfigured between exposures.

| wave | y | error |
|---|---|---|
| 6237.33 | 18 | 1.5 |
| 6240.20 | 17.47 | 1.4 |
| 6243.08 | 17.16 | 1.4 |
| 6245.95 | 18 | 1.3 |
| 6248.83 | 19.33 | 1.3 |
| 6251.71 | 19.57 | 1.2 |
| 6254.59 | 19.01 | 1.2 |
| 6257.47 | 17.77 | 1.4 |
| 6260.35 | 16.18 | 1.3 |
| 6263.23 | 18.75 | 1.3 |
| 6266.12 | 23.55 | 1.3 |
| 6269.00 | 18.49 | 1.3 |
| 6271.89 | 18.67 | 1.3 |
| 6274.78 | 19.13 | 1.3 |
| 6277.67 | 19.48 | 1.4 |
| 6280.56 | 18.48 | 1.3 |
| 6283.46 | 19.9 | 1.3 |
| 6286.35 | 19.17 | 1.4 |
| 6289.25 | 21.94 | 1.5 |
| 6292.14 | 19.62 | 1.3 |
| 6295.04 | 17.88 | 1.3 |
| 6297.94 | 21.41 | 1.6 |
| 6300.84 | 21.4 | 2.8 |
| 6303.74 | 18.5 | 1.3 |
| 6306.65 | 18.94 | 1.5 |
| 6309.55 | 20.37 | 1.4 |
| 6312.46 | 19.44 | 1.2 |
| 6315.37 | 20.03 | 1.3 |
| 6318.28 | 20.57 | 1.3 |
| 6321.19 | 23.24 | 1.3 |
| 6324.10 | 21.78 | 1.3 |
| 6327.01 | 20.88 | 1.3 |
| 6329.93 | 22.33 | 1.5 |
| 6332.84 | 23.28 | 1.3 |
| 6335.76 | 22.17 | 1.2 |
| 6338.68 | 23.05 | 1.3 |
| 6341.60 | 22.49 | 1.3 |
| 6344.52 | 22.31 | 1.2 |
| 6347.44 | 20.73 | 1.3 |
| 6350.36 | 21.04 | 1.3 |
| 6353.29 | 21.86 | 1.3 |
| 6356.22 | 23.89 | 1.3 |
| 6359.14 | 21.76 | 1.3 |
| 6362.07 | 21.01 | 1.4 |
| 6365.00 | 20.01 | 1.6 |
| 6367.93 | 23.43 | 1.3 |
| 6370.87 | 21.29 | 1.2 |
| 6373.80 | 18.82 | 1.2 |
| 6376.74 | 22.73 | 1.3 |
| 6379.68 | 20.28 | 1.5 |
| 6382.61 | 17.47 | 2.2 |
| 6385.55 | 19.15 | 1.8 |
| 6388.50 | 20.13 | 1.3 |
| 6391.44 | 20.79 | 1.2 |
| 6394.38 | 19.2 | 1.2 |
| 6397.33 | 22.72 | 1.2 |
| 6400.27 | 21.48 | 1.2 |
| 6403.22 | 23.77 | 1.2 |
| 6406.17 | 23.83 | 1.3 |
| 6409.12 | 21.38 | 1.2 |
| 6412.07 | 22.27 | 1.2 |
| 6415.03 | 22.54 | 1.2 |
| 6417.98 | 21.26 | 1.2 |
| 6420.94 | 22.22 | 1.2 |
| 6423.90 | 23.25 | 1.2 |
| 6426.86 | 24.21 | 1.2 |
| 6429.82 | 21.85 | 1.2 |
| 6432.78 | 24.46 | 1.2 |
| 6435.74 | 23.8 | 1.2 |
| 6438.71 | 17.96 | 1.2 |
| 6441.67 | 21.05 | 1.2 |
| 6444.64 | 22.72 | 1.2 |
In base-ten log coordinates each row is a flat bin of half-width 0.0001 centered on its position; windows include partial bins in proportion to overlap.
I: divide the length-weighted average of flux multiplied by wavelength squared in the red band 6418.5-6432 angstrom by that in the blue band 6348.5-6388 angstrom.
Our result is 1.1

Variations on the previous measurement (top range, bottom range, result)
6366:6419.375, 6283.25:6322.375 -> 1.08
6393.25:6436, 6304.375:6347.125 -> 1.08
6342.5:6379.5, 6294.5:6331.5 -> 1.06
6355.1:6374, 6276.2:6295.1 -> 1.13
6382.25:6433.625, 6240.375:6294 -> 1.20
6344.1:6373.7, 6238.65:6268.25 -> 1.19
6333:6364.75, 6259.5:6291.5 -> 1.15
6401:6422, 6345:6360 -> 1.04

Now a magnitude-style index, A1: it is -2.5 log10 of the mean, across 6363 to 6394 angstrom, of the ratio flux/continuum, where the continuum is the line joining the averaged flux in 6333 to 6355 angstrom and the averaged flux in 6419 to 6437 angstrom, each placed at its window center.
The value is 0.11 mag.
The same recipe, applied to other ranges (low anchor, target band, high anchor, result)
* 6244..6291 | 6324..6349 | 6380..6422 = -0.10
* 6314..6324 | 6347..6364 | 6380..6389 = -0.09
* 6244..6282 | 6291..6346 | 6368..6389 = -0.08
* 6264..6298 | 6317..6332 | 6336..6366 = -0.04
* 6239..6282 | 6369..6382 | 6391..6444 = 0.03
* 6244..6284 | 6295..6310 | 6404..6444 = -0.01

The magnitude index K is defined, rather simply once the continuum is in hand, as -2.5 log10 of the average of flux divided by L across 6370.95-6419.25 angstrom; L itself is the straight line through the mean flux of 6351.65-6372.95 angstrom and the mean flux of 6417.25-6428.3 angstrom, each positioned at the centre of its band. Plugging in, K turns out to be 0.06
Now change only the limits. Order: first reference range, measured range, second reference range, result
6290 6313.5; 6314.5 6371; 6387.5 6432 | -0.06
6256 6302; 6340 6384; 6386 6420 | -0.02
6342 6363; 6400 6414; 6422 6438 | 0.01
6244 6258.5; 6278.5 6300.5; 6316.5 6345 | 0.03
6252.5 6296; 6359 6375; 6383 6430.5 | 0.00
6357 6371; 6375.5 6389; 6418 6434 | 0.11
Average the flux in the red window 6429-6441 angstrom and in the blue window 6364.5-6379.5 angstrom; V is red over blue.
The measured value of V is 1.0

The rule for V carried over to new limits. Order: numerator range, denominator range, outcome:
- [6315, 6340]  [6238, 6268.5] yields 1.18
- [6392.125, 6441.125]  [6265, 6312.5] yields 1.12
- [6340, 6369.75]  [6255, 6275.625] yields 1.15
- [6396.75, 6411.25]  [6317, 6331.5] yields 1.04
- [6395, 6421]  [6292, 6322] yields 1.11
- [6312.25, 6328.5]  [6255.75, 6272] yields 1.11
